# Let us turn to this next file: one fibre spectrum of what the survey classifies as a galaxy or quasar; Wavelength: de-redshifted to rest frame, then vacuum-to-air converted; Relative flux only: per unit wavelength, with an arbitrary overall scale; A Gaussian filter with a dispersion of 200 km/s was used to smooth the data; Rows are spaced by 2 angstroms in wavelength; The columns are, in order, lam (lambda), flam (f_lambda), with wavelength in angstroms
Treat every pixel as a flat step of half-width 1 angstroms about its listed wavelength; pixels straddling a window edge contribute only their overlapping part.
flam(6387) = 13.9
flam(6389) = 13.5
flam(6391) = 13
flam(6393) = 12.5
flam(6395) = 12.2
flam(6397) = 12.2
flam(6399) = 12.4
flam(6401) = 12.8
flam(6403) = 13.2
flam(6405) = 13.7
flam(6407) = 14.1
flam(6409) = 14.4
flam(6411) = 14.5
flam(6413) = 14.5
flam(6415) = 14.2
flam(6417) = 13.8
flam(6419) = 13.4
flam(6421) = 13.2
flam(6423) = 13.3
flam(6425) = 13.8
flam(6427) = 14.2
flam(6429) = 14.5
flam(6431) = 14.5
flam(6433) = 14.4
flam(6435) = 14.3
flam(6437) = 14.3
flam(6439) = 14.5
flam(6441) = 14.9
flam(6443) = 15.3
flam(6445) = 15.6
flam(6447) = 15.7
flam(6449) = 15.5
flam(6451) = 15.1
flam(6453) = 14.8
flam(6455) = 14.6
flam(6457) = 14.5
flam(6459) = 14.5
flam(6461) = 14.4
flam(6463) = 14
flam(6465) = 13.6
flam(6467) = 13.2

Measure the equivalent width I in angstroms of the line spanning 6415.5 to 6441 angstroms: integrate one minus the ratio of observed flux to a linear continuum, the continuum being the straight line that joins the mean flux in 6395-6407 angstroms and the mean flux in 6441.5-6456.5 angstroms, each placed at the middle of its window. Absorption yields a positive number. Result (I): 0.3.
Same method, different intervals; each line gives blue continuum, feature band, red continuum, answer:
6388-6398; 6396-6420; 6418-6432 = -0.7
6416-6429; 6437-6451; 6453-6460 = -0.9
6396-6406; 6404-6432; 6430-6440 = -0.8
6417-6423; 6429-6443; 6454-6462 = -0.7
